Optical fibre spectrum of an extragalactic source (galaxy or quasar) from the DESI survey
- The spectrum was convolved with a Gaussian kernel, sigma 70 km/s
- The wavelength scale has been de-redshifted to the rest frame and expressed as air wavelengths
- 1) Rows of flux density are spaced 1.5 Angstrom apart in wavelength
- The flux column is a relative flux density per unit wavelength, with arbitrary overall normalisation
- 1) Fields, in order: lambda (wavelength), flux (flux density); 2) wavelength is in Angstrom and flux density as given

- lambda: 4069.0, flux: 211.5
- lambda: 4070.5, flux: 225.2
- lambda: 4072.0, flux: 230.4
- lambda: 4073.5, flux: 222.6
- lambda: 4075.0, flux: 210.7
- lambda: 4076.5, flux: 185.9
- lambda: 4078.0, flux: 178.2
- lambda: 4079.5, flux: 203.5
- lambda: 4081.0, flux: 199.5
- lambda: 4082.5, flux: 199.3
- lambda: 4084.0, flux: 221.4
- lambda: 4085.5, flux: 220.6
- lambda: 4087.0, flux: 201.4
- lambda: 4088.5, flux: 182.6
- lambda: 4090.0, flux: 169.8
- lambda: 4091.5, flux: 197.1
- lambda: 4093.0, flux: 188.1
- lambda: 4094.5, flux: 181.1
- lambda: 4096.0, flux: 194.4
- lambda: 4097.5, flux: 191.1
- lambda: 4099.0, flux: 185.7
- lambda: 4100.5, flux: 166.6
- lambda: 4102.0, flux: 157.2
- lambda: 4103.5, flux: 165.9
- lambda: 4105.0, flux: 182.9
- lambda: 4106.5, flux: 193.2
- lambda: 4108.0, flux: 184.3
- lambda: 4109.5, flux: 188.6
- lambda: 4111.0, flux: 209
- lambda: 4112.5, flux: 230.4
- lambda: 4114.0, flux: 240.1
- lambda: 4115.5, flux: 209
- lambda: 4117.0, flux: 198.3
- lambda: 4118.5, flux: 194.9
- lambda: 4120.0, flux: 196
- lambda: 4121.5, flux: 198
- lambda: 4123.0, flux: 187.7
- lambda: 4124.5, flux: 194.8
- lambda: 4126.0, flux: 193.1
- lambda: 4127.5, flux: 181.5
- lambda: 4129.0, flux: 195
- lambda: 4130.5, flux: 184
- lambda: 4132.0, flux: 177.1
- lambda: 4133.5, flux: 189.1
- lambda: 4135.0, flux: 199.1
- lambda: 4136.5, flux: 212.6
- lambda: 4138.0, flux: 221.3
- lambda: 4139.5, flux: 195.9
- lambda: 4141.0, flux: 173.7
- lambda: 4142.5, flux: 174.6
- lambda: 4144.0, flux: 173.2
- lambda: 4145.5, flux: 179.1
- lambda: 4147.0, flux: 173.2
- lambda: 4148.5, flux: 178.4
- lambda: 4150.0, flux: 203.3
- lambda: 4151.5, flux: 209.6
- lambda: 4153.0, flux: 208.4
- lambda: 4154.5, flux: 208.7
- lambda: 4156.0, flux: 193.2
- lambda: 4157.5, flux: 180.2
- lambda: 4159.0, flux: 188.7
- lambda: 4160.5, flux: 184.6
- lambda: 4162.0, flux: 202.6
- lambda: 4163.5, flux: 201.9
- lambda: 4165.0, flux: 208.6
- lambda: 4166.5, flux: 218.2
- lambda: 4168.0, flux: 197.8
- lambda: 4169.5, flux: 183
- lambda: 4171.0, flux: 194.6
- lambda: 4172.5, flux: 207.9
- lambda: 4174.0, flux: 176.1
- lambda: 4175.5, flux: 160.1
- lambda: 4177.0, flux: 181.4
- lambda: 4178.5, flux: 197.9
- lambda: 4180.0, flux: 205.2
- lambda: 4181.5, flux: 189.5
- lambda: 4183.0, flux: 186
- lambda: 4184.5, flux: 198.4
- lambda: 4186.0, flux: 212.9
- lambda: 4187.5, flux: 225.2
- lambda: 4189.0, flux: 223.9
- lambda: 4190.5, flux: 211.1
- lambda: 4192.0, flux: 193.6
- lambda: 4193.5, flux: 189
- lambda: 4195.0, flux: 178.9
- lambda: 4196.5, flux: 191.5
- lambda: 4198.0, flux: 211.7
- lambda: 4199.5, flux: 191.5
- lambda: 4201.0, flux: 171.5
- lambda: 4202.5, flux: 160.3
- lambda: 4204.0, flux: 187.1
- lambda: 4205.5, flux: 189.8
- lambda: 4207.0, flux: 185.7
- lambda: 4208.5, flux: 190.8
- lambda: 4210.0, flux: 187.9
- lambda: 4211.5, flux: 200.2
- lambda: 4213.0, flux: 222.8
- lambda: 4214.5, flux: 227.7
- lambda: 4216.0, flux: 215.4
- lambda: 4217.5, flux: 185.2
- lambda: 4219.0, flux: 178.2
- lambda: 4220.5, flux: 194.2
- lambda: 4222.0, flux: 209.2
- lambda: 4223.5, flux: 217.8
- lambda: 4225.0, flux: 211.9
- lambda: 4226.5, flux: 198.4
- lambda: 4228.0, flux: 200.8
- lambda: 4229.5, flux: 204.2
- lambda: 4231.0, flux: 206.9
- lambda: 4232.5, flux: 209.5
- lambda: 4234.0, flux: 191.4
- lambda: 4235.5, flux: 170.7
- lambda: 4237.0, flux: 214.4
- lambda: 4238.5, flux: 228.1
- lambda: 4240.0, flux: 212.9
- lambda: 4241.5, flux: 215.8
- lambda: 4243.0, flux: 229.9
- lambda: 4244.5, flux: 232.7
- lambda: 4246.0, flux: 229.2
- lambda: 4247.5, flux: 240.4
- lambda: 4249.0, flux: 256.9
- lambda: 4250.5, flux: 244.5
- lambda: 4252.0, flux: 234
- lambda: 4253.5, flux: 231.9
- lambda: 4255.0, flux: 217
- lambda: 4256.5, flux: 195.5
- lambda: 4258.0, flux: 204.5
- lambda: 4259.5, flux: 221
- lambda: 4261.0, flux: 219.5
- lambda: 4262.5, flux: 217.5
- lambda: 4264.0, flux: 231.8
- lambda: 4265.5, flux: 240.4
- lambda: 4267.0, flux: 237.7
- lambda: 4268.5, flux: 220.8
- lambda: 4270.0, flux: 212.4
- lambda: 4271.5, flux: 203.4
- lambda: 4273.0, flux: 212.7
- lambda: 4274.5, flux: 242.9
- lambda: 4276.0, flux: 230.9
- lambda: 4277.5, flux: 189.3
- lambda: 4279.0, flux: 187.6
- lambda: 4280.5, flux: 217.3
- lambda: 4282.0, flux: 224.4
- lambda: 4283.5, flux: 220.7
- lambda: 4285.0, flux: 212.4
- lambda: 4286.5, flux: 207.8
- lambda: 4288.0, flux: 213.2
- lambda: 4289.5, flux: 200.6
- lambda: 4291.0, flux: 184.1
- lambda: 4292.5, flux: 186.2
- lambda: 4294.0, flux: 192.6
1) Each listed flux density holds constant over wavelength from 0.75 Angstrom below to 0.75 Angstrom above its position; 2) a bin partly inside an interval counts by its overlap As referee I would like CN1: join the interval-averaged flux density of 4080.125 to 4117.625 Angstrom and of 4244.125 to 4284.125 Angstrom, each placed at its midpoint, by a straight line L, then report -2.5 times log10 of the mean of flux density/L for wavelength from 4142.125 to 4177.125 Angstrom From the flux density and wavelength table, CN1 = 0.07 mag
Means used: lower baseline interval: 194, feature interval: 191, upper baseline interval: 223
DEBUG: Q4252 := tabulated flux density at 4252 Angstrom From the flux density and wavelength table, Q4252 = 234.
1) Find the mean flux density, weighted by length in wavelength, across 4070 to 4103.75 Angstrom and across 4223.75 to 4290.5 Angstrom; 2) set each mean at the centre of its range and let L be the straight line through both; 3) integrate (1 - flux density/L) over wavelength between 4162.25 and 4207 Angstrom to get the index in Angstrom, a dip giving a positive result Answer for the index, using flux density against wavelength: 2.8 Angstrom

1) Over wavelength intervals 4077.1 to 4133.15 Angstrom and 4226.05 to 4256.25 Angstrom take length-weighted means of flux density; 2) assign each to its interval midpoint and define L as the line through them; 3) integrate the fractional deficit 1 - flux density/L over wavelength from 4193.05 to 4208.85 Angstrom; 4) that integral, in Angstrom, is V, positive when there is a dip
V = 1.9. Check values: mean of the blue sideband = 193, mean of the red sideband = 218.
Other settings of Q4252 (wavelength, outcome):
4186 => 212.9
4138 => 221.3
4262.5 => 217.5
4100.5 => 166.6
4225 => 211.9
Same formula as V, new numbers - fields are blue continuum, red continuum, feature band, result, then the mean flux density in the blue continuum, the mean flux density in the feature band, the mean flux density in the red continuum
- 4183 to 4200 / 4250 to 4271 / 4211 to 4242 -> 1.0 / 202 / 205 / 223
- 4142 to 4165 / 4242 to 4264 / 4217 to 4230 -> 1.0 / 191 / 200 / 227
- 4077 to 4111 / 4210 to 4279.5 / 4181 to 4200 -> 0.5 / 189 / 201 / 215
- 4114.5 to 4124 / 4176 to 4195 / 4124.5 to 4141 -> 0.4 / 198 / 194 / 200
